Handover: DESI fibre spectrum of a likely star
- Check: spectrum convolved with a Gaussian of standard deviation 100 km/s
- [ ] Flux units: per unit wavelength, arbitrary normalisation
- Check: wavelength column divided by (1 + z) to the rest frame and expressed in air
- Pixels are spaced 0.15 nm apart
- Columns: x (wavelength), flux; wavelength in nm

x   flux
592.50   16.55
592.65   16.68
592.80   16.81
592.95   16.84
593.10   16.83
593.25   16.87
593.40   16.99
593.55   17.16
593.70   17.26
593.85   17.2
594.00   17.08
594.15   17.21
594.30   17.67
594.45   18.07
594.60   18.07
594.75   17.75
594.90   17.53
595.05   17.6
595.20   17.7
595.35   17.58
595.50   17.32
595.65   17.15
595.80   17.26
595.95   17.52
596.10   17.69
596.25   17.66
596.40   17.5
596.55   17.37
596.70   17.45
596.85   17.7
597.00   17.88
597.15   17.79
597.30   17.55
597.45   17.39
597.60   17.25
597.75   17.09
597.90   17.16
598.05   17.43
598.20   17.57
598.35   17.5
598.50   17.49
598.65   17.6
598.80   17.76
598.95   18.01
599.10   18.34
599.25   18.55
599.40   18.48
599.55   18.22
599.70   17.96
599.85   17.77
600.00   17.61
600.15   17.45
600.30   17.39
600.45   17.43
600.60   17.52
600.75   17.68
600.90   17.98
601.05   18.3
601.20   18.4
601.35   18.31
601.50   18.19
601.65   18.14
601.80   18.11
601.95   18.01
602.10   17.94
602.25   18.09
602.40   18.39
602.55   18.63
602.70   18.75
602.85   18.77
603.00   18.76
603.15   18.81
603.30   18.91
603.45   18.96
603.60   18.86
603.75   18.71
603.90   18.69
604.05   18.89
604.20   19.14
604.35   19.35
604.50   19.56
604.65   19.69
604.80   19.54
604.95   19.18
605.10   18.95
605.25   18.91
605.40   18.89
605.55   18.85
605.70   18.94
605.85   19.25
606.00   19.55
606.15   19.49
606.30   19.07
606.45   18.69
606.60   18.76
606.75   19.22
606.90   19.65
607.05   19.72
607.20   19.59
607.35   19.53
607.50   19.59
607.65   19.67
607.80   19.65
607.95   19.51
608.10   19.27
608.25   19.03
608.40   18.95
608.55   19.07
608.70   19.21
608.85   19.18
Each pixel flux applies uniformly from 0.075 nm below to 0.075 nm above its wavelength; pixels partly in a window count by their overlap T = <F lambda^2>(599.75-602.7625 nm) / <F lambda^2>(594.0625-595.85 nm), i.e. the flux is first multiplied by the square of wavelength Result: 1.05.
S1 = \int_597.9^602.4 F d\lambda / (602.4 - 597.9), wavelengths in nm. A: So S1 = 17.9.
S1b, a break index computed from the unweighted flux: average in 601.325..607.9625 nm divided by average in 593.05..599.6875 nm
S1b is 1.1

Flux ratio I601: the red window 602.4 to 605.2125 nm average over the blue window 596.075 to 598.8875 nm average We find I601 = 1.08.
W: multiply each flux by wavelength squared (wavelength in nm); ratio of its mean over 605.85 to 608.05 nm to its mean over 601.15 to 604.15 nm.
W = 1.06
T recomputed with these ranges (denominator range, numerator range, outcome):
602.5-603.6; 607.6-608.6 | 1.04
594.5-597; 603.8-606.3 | 1.13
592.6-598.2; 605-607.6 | 1.15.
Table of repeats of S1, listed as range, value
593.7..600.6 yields 17.6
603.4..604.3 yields 18.9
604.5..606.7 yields 19.1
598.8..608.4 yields 18.7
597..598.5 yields 17.4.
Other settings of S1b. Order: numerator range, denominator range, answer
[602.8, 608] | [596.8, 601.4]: 1.08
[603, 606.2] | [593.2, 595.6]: 1.09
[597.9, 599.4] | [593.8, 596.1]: 1.02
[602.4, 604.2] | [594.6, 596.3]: 1.07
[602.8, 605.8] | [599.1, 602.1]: 1.06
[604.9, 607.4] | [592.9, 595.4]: 1.10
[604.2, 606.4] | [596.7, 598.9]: 1.10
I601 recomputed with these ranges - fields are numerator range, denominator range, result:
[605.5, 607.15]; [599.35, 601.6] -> 1.07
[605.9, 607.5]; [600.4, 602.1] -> 1.07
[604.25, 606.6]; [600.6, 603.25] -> 1.05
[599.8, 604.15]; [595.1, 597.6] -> 1.04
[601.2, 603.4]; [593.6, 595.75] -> 1.05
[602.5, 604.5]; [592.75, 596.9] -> 1.09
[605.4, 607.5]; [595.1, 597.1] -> 1.10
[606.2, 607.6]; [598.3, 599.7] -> 1.07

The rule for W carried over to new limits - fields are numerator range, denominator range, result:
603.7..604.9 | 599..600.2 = 1.08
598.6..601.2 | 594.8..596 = 1.04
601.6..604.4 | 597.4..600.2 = 1.07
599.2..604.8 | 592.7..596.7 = 1.09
